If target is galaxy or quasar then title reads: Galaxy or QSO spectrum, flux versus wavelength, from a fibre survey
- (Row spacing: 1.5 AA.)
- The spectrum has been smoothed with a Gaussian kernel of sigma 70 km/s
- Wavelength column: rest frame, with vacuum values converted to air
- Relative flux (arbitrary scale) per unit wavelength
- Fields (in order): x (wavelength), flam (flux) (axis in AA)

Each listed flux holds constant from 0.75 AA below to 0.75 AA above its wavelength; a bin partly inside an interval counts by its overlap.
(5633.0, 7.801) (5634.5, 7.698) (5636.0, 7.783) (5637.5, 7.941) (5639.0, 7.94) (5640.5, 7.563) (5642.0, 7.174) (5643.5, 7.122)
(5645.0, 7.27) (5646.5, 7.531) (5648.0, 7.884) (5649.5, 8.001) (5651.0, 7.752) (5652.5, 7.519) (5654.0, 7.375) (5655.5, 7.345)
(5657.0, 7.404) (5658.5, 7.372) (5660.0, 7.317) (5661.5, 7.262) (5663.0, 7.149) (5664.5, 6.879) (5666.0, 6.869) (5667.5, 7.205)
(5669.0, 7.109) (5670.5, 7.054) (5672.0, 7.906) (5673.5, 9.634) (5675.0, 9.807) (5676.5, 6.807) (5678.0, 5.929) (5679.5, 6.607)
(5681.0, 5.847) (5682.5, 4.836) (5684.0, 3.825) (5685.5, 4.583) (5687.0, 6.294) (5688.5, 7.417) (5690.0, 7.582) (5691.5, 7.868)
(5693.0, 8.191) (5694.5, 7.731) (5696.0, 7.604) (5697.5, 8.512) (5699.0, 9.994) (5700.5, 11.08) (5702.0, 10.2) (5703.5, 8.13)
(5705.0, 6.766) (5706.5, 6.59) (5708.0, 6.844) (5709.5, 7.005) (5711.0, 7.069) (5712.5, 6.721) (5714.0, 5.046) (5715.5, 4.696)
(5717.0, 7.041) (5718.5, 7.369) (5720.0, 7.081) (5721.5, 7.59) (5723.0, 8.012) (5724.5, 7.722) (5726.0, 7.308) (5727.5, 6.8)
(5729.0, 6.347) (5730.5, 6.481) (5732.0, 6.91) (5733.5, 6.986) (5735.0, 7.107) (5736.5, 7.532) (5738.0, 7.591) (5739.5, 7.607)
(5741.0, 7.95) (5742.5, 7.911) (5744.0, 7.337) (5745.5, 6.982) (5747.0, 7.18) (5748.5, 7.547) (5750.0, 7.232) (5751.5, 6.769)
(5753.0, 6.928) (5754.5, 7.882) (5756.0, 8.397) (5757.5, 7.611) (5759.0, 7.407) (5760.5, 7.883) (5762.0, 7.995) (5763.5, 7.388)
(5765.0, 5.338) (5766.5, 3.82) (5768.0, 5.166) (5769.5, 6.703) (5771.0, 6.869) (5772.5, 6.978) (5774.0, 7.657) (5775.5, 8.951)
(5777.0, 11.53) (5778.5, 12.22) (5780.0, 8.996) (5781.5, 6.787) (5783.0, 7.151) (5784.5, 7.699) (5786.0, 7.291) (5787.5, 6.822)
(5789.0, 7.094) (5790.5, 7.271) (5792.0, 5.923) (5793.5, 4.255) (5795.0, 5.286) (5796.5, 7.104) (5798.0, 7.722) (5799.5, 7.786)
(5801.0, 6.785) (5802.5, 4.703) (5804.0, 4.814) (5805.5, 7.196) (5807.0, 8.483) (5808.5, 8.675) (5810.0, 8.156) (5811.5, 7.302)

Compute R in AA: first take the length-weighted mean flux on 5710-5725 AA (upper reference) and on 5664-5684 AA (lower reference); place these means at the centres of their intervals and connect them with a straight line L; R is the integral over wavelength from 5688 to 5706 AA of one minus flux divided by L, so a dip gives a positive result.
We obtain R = -3.9 AA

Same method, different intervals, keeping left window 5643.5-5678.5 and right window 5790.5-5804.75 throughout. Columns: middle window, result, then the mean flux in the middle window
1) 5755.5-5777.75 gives -3.06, 7.3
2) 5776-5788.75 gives -4.56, 8.51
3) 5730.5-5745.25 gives -1.45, 7.37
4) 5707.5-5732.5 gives 0.25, 6.82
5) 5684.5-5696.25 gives 0.20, 7.07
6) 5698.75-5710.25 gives -1.94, 8.25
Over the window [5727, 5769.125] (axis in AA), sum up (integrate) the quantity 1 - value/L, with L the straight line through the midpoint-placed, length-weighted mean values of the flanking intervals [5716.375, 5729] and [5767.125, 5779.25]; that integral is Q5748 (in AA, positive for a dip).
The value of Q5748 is 3.7 AA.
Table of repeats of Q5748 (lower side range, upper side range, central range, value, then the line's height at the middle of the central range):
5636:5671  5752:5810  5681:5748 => 1.1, 7.32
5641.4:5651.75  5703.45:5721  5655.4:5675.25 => -0.7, 7.29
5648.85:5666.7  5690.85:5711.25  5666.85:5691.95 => 2.9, 7.75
